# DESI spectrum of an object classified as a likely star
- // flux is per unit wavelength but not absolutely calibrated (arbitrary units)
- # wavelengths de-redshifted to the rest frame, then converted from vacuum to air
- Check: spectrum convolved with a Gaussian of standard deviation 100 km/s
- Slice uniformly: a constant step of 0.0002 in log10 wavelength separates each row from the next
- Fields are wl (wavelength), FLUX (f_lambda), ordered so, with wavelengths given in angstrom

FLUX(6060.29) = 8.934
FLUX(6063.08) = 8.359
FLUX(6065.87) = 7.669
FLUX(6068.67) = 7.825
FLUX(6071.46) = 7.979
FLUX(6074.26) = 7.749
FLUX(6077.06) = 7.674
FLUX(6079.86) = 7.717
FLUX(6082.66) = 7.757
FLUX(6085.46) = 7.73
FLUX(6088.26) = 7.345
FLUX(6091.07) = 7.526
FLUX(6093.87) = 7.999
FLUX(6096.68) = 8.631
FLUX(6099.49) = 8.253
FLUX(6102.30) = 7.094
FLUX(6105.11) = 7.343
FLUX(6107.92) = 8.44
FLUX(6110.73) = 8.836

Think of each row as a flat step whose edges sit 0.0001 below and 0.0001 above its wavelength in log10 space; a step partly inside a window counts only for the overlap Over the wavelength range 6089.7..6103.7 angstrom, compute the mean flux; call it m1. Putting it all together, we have 7.9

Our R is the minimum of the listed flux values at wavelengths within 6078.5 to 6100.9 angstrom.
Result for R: 7.345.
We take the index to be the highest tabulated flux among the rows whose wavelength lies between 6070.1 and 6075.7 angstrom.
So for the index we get 7.979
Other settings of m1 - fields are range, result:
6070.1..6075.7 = 7.85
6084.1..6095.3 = 7.65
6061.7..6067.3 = 8.01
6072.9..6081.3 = 7.71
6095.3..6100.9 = 8.44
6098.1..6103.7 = 7.67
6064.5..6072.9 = 7.82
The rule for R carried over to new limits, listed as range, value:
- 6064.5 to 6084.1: 7.669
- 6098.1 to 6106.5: 7.094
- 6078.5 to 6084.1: 7.717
